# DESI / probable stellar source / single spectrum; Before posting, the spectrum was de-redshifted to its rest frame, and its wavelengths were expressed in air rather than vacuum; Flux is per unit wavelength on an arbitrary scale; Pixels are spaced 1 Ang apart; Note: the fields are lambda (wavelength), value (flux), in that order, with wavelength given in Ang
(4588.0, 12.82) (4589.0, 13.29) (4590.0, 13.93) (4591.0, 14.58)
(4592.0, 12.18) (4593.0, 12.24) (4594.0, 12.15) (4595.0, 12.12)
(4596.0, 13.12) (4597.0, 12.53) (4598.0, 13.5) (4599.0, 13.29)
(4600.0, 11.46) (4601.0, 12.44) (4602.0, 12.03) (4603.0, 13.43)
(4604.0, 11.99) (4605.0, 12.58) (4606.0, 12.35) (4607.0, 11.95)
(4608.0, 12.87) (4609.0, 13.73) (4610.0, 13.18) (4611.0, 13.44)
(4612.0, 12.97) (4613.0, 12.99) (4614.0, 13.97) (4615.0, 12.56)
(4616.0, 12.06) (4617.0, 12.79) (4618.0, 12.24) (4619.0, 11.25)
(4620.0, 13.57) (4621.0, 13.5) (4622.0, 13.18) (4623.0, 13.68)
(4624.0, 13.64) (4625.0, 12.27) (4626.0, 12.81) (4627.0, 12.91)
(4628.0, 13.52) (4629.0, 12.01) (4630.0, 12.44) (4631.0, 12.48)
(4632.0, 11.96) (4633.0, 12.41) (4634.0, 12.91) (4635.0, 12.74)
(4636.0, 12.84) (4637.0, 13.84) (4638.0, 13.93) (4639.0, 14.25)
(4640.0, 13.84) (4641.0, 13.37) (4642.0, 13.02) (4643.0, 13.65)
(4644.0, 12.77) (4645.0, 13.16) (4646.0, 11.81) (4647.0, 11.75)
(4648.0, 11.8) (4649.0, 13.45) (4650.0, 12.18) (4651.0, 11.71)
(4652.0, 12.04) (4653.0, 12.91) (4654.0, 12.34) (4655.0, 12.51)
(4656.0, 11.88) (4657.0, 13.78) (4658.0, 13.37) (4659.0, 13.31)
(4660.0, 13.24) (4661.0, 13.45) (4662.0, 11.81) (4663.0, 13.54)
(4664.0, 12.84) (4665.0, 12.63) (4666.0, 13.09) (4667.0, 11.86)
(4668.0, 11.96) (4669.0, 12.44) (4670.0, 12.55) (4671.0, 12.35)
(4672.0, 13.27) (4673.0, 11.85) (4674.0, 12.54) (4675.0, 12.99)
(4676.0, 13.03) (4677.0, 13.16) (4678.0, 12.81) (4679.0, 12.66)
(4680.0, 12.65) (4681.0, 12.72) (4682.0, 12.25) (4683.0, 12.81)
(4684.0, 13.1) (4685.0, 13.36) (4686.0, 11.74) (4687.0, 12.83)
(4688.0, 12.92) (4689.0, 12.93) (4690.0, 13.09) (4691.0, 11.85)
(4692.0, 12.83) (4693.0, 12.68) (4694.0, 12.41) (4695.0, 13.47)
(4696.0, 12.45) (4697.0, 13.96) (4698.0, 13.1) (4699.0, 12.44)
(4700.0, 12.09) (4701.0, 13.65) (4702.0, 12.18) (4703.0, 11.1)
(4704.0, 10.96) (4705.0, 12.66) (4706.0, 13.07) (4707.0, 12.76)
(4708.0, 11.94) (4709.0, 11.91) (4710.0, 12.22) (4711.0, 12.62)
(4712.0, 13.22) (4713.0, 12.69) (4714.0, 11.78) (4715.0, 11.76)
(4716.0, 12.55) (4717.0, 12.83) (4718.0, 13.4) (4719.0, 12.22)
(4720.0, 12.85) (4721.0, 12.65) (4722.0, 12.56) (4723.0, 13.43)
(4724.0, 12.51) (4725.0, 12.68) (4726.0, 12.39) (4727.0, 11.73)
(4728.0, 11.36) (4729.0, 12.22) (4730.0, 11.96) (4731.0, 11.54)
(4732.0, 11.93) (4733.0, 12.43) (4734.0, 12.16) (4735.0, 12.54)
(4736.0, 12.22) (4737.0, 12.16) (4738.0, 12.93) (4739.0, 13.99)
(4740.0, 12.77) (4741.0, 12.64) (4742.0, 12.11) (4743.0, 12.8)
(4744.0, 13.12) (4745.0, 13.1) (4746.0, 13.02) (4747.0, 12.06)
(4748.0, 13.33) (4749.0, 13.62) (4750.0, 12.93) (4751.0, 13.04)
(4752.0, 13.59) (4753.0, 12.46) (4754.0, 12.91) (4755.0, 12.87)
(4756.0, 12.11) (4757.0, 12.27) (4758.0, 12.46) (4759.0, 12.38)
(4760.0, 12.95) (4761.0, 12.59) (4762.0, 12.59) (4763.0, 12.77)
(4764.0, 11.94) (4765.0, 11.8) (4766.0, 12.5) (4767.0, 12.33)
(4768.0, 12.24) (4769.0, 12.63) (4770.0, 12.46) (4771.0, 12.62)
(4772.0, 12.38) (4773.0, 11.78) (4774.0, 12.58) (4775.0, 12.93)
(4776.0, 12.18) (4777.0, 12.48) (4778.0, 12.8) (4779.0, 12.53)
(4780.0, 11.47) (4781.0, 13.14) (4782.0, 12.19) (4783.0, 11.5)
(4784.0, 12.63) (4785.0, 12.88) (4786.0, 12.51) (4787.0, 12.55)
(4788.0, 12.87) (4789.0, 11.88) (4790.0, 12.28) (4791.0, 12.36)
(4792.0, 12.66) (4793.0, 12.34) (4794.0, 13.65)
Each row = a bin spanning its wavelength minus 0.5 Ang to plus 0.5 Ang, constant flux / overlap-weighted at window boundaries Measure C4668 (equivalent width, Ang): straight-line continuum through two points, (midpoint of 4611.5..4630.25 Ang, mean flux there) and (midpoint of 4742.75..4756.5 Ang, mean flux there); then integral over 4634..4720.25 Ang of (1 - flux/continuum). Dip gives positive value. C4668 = 1.3 Ang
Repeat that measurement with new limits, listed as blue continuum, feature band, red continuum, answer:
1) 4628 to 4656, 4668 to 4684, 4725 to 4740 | -0.1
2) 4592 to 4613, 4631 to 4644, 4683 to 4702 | -0.5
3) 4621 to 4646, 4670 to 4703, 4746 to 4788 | 0.3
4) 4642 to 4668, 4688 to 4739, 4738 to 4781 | 0.7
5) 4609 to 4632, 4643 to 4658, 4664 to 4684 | 0.3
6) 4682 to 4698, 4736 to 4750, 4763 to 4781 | -0.4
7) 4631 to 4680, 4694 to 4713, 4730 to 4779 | 0.2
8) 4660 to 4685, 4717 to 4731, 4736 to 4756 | 0.4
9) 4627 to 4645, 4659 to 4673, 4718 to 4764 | 0.3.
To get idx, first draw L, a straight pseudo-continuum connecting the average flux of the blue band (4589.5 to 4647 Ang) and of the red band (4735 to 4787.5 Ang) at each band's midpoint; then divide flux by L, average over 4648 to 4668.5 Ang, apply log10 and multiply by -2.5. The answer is 0.01 mag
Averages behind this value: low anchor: 12.9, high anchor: 12.6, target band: 12.7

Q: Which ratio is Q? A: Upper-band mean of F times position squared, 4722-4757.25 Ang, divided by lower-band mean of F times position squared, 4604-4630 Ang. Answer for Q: 1.03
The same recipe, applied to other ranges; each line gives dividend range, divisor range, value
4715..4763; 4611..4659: 1.03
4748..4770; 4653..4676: 1.03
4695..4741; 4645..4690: 1.01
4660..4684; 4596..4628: 1.01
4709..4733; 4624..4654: 1.00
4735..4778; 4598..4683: 1.04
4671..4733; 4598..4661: 1.01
